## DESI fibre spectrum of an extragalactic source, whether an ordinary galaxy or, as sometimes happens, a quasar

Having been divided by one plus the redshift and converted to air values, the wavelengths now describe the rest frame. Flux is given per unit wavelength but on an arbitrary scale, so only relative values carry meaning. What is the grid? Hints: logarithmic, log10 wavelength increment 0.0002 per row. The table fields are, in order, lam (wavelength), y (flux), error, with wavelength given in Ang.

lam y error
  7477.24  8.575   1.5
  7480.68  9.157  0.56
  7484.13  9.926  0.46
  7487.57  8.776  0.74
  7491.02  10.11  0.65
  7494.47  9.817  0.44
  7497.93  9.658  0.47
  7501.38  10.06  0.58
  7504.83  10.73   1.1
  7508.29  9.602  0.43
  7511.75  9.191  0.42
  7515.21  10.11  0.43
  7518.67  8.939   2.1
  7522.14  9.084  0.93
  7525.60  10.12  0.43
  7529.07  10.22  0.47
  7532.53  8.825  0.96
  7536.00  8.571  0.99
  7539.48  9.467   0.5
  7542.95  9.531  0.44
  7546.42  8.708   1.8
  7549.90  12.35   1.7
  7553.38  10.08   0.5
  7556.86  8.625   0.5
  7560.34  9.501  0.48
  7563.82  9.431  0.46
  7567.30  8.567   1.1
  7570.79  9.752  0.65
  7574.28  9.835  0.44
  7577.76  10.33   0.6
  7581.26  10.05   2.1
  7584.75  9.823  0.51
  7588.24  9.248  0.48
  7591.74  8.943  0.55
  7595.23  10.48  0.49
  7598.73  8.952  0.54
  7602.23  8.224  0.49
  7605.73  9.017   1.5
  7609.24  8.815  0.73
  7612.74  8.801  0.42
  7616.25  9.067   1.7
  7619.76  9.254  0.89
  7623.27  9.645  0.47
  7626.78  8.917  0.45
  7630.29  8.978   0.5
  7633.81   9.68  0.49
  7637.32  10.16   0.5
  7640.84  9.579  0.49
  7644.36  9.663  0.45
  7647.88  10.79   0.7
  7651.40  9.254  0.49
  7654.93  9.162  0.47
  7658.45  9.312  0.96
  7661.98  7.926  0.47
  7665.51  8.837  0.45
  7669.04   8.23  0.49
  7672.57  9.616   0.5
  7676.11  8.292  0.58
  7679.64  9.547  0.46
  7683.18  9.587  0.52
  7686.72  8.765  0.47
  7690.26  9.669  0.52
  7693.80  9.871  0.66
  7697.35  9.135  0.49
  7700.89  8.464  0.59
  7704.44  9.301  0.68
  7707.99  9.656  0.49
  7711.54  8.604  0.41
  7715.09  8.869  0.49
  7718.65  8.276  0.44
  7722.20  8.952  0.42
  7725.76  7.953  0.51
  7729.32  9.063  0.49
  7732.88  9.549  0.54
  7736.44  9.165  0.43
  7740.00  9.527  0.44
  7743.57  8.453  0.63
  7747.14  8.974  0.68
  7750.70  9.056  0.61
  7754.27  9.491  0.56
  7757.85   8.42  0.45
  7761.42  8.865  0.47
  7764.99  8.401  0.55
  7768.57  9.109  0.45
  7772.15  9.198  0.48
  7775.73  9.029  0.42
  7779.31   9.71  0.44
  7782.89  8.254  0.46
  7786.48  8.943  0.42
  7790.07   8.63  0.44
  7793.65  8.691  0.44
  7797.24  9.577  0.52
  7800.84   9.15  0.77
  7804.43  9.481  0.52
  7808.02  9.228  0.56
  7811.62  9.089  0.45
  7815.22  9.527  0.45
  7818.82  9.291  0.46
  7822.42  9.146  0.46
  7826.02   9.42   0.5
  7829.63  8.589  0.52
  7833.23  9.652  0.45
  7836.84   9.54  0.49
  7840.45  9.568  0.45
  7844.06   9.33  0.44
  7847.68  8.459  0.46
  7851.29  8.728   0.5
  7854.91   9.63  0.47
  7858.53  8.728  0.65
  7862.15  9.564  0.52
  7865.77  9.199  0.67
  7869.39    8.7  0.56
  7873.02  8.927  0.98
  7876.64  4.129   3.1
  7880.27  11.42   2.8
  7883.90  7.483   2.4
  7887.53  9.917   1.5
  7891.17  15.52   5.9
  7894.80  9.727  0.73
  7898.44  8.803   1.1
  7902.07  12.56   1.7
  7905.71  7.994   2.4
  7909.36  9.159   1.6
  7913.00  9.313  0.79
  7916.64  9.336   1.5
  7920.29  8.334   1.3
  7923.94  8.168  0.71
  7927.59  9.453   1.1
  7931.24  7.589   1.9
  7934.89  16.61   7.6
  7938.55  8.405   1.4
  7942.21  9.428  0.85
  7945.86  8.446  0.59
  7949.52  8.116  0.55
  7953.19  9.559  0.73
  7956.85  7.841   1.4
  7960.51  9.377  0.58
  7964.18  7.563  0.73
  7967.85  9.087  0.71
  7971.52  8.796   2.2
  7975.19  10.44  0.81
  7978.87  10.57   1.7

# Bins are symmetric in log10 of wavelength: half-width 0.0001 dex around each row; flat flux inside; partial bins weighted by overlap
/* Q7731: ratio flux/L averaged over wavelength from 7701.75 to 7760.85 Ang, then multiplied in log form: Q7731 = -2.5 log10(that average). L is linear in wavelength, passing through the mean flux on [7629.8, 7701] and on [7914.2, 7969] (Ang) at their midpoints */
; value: 0.037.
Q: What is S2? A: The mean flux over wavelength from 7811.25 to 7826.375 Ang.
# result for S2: 9.3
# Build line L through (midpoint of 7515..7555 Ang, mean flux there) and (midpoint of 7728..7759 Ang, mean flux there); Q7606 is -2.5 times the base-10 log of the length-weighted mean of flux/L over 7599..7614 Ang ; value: 0.09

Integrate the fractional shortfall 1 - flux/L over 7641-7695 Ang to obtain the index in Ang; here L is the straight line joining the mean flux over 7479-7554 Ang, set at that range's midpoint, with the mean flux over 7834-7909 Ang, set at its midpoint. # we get 1.80 Ang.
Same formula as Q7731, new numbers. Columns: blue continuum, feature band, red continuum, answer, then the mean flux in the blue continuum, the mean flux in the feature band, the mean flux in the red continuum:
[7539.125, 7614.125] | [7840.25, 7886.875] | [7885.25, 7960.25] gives 0.11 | 9.48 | 8.76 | 9.69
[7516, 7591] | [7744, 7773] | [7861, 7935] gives 0.07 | 9.57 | 8.91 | 9.46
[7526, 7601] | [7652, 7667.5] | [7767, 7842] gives 0.07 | 9.59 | 8.83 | 9.18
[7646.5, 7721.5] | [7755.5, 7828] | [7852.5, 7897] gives 0.02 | 9.09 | 9.06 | 9.4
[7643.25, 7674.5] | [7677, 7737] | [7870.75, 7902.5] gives 0.03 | 9.18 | 9.07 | 9.7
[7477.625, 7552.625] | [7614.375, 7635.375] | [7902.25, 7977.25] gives 0.03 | 9.65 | 9.25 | 9.23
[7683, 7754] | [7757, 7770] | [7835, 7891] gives 0.04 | 9.04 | 8.71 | 9.08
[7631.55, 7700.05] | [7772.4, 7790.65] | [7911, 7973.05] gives 0.03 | 9.31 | 8.95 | 9.14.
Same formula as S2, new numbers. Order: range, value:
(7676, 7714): 9.21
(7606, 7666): 9.29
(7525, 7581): 9.62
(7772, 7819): 9.12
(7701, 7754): 8.96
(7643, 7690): 9.16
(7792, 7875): 9.17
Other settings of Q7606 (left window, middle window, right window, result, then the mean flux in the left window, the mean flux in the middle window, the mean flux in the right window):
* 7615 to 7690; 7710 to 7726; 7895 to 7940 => 0.094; 9.26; 8.58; 9.66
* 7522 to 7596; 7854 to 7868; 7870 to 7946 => 0.039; 9.62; 9.24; 9.57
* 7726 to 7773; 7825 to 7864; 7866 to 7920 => 0.012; 8.98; 9.2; 9.46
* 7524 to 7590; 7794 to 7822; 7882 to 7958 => 0.039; 9.63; 9.29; 9.62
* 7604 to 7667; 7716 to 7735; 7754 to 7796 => 0.031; 9.27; 8.77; 8.88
